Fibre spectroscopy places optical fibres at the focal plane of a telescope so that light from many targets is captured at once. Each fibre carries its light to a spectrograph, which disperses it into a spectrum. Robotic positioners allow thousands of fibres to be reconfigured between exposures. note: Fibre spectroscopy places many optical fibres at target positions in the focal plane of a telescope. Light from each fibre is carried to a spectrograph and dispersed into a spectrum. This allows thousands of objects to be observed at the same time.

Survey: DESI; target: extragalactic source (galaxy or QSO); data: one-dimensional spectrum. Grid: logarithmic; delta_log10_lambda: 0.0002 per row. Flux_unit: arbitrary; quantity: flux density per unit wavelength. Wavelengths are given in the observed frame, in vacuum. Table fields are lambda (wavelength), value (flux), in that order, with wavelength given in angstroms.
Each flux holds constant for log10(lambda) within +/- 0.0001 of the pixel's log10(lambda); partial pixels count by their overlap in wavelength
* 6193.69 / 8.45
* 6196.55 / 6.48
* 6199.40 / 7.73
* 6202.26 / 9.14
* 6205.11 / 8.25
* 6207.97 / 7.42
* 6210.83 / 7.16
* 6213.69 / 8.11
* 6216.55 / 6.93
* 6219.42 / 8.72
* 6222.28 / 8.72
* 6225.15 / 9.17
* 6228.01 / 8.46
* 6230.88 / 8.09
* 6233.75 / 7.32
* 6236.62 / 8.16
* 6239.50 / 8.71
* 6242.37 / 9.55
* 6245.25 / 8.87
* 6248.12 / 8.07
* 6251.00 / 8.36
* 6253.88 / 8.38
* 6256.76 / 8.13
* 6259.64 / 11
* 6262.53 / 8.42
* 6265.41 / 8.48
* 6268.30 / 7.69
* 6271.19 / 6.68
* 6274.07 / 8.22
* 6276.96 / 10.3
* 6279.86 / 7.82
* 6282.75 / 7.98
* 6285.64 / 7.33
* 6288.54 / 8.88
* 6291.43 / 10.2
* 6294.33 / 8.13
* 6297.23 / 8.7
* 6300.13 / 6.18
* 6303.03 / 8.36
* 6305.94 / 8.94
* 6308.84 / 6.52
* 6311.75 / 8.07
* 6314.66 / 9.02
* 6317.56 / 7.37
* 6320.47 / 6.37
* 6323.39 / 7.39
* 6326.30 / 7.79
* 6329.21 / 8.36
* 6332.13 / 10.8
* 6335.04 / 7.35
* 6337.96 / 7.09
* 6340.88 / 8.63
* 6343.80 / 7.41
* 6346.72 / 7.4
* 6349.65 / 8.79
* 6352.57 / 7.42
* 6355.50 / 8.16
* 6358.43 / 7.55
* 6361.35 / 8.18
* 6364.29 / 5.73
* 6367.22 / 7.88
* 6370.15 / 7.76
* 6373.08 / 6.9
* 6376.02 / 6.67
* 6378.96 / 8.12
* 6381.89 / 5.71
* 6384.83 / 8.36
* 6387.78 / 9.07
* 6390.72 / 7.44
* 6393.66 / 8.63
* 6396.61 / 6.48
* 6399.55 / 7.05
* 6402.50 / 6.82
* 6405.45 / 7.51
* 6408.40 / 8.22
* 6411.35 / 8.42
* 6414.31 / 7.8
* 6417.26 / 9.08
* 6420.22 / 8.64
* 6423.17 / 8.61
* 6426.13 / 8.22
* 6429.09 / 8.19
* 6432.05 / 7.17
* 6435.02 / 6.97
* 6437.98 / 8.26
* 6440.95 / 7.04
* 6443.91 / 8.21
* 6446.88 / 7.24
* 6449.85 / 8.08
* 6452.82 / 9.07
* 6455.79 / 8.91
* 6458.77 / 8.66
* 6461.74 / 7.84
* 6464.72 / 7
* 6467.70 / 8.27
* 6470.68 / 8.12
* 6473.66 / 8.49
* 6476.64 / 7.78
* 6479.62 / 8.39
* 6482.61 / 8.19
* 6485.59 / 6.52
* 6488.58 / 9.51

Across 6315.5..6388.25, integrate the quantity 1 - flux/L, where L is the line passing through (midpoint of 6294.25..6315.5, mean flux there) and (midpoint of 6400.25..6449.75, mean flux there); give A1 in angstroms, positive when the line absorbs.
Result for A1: 2.2 angstroms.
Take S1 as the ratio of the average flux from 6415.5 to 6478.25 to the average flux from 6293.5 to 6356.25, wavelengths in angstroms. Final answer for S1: 1.02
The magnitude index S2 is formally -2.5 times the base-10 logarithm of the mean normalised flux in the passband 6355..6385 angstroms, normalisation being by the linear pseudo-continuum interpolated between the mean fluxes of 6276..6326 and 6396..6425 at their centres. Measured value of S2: 0.10 mag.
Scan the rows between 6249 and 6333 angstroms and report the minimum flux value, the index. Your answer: 6.18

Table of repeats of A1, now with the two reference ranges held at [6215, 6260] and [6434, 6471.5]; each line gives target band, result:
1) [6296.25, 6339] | 2.11 angstroms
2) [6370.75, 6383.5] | 1.92 angstroms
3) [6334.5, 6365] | 2.07 angstroms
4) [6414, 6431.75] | -0.72 angstroms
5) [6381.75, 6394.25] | 0.18 angstroms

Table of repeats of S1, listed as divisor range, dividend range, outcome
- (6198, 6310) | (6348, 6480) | 0.95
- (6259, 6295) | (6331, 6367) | 0.92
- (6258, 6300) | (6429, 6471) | 0.93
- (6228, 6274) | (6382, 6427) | 0.95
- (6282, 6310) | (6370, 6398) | 0.92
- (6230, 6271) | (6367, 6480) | 0.93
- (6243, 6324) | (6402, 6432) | 0.99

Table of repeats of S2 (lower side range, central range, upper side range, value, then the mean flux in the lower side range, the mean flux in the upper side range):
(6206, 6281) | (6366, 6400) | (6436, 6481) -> 0.09 mag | 8.35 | 8.08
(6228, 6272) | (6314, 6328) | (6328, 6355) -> 0.09 mag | 8.42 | 8.14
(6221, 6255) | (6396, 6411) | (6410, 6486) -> 0.11 mag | 8.49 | 8.07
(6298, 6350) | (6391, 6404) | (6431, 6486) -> 0.09 mag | 7.87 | 7.94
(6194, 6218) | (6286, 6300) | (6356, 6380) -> -0.14 mag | 7.69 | 7.37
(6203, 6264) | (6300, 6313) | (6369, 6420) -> 0.04 mag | 8.39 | 7.67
